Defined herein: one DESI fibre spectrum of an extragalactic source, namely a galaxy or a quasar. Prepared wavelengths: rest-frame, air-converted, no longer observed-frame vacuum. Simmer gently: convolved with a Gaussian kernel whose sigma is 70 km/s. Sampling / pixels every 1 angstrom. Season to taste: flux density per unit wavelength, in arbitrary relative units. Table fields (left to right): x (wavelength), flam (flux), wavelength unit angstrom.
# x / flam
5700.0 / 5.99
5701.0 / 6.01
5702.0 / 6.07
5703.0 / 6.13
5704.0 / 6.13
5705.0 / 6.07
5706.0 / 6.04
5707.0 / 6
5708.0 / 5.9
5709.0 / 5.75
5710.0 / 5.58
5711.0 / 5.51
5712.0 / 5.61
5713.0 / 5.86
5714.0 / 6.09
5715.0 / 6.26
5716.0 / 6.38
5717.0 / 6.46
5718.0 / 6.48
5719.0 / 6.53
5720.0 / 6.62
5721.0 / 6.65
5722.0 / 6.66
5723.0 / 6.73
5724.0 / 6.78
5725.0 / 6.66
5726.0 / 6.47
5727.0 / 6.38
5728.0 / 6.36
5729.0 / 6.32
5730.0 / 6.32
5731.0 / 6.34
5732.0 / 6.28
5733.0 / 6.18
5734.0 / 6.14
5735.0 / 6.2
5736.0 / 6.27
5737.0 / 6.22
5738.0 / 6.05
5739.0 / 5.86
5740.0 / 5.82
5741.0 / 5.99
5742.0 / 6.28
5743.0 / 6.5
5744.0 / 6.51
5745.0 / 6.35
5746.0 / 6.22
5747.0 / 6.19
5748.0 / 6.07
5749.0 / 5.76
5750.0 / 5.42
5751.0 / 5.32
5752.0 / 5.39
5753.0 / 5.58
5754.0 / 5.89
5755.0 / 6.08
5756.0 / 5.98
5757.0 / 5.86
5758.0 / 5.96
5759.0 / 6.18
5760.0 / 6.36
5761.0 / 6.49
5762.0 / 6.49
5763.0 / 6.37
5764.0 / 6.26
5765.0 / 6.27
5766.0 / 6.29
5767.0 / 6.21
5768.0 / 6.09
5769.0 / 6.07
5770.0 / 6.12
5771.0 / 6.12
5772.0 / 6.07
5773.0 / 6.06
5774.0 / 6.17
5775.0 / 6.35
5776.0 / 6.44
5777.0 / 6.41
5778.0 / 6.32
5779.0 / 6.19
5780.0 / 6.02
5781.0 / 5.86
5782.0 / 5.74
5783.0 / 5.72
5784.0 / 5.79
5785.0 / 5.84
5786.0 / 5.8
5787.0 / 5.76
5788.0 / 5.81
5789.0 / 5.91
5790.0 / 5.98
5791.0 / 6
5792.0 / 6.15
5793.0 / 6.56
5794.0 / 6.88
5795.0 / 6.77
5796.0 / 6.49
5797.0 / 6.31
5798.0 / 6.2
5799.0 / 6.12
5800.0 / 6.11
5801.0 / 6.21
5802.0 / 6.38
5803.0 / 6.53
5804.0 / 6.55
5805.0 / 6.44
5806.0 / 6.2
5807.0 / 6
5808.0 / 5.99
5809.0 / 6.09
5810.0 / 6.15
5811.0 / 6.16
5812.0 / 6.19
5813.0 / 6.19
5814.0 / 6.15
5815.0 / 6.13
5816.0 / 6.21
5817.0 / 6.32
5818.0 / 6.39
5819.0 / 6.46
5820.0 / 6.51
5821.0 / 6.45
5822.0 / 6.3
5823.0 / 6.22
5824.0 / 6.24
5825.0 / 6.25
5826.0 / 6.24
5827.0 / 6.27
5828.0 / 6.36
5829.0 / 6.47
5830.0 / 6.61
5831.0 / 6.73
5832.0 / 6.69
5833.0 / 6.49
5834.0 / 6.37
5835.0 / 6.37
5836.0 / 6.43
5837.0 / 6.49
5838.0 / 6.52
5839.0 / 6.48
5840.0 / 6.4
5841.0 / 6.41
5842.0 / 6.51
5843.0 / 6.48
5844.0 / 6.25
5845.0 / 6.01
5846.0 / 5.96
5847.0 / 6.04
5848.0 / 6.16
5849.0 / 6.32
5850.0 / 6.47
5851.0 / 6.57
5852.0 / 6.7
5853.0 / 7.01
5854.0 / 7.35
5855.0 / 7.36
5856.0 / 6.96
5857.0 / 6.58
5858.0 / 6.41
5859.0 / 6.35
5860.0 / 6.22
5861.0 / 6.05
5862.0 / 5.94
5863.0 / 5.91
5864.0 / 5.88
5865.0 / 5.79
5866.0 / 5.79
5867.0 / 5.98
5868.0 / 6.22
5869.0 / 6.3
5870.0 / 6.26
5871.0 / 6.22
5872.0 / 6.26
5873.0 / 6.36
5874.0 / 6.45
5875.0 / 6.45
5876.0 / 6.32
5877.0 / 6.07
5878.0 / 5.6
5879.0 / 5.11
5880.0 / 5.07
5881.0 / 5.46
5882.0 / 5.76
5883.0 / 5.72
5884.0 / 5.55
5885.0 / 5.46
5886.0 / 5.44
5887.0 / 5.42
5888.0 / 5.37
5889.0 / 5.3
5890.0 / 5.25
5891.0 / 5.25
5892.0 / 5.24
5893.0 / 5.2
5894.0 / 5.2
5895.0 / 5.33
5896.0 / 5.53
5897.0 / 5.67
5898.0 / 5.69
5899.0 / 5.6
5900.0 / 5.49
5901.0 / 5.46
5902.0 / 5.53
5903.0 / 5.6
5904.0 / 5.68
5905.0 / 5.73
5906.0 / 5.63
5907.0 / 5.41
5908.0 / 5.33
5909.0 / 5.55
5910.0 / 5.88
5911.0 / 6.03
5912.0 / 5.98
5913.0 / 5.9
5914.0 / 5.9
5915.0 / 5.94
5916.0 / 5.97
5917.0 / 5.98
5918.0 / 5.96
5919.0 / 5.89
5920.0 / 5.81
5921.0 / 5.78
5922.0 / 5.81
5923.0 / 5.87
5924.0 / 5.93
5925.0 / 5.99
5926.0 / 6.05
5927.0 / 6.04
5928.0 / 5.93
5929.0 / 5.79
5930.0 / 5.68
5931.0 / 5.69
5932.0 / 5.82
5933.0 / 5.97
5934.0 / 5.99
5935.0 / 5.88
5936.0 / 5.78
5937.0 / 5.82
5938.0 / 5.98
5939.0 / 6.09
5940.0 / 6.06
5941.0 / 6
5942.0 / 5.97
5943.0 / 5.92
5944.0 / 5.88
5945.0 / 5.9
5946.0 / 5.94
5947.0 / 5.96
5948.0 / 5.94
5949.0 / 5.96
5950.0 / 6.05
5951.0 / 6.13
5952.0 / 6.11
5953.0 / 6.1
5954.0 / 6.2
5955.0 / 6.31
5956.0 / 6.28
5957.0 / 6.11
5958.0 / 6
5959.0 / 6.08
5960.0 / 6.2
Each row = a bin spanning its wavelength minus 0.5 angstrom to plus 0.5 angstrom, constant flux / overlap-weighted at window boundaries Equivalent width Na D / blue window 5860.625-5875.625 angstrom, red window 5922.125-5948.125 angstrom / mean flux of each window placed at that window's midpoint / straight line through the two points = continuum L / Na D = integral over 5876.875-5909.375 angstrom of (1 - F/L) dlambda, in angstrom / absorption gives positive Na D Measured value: 3.1 angstrom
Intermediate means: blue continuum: 6.13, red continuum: 5.92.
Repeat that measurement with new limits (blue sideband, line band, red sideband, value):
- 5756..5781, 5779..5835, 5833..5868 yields 0.4 angstrom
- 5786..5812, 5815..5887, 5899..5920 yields -3.0 angstrom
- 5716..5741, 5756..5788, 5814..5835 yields 1.3 angstrom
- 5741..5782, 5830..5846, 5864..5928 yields -1.4 angstrom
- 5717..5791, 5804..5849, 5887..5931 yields -2.9 angstrom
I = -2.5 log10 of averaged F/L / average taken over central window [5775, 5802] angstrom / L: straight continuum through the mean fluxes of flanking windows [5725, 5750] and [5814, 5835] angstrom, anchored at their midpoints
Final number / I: 0.03 mag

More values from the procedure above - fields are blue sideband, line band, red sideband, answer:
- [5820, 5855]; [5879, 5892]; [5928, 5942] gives 0.14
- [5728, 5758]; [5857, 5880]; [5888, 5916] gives -0.07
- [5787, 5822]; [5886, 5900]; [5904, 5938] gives 0.10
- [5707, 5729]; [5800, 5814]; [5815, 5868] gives 0.02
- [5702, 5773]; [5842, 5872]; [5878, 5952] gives -0.08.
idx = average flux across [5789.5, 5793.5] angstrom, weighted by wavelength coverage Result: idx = 6.17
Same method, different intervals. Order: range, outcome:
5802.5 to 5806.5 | 6.43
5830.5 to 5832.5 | 6.71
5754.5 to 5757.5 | 5.97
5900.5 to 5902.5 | 5.5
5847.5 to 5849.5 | 6.24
